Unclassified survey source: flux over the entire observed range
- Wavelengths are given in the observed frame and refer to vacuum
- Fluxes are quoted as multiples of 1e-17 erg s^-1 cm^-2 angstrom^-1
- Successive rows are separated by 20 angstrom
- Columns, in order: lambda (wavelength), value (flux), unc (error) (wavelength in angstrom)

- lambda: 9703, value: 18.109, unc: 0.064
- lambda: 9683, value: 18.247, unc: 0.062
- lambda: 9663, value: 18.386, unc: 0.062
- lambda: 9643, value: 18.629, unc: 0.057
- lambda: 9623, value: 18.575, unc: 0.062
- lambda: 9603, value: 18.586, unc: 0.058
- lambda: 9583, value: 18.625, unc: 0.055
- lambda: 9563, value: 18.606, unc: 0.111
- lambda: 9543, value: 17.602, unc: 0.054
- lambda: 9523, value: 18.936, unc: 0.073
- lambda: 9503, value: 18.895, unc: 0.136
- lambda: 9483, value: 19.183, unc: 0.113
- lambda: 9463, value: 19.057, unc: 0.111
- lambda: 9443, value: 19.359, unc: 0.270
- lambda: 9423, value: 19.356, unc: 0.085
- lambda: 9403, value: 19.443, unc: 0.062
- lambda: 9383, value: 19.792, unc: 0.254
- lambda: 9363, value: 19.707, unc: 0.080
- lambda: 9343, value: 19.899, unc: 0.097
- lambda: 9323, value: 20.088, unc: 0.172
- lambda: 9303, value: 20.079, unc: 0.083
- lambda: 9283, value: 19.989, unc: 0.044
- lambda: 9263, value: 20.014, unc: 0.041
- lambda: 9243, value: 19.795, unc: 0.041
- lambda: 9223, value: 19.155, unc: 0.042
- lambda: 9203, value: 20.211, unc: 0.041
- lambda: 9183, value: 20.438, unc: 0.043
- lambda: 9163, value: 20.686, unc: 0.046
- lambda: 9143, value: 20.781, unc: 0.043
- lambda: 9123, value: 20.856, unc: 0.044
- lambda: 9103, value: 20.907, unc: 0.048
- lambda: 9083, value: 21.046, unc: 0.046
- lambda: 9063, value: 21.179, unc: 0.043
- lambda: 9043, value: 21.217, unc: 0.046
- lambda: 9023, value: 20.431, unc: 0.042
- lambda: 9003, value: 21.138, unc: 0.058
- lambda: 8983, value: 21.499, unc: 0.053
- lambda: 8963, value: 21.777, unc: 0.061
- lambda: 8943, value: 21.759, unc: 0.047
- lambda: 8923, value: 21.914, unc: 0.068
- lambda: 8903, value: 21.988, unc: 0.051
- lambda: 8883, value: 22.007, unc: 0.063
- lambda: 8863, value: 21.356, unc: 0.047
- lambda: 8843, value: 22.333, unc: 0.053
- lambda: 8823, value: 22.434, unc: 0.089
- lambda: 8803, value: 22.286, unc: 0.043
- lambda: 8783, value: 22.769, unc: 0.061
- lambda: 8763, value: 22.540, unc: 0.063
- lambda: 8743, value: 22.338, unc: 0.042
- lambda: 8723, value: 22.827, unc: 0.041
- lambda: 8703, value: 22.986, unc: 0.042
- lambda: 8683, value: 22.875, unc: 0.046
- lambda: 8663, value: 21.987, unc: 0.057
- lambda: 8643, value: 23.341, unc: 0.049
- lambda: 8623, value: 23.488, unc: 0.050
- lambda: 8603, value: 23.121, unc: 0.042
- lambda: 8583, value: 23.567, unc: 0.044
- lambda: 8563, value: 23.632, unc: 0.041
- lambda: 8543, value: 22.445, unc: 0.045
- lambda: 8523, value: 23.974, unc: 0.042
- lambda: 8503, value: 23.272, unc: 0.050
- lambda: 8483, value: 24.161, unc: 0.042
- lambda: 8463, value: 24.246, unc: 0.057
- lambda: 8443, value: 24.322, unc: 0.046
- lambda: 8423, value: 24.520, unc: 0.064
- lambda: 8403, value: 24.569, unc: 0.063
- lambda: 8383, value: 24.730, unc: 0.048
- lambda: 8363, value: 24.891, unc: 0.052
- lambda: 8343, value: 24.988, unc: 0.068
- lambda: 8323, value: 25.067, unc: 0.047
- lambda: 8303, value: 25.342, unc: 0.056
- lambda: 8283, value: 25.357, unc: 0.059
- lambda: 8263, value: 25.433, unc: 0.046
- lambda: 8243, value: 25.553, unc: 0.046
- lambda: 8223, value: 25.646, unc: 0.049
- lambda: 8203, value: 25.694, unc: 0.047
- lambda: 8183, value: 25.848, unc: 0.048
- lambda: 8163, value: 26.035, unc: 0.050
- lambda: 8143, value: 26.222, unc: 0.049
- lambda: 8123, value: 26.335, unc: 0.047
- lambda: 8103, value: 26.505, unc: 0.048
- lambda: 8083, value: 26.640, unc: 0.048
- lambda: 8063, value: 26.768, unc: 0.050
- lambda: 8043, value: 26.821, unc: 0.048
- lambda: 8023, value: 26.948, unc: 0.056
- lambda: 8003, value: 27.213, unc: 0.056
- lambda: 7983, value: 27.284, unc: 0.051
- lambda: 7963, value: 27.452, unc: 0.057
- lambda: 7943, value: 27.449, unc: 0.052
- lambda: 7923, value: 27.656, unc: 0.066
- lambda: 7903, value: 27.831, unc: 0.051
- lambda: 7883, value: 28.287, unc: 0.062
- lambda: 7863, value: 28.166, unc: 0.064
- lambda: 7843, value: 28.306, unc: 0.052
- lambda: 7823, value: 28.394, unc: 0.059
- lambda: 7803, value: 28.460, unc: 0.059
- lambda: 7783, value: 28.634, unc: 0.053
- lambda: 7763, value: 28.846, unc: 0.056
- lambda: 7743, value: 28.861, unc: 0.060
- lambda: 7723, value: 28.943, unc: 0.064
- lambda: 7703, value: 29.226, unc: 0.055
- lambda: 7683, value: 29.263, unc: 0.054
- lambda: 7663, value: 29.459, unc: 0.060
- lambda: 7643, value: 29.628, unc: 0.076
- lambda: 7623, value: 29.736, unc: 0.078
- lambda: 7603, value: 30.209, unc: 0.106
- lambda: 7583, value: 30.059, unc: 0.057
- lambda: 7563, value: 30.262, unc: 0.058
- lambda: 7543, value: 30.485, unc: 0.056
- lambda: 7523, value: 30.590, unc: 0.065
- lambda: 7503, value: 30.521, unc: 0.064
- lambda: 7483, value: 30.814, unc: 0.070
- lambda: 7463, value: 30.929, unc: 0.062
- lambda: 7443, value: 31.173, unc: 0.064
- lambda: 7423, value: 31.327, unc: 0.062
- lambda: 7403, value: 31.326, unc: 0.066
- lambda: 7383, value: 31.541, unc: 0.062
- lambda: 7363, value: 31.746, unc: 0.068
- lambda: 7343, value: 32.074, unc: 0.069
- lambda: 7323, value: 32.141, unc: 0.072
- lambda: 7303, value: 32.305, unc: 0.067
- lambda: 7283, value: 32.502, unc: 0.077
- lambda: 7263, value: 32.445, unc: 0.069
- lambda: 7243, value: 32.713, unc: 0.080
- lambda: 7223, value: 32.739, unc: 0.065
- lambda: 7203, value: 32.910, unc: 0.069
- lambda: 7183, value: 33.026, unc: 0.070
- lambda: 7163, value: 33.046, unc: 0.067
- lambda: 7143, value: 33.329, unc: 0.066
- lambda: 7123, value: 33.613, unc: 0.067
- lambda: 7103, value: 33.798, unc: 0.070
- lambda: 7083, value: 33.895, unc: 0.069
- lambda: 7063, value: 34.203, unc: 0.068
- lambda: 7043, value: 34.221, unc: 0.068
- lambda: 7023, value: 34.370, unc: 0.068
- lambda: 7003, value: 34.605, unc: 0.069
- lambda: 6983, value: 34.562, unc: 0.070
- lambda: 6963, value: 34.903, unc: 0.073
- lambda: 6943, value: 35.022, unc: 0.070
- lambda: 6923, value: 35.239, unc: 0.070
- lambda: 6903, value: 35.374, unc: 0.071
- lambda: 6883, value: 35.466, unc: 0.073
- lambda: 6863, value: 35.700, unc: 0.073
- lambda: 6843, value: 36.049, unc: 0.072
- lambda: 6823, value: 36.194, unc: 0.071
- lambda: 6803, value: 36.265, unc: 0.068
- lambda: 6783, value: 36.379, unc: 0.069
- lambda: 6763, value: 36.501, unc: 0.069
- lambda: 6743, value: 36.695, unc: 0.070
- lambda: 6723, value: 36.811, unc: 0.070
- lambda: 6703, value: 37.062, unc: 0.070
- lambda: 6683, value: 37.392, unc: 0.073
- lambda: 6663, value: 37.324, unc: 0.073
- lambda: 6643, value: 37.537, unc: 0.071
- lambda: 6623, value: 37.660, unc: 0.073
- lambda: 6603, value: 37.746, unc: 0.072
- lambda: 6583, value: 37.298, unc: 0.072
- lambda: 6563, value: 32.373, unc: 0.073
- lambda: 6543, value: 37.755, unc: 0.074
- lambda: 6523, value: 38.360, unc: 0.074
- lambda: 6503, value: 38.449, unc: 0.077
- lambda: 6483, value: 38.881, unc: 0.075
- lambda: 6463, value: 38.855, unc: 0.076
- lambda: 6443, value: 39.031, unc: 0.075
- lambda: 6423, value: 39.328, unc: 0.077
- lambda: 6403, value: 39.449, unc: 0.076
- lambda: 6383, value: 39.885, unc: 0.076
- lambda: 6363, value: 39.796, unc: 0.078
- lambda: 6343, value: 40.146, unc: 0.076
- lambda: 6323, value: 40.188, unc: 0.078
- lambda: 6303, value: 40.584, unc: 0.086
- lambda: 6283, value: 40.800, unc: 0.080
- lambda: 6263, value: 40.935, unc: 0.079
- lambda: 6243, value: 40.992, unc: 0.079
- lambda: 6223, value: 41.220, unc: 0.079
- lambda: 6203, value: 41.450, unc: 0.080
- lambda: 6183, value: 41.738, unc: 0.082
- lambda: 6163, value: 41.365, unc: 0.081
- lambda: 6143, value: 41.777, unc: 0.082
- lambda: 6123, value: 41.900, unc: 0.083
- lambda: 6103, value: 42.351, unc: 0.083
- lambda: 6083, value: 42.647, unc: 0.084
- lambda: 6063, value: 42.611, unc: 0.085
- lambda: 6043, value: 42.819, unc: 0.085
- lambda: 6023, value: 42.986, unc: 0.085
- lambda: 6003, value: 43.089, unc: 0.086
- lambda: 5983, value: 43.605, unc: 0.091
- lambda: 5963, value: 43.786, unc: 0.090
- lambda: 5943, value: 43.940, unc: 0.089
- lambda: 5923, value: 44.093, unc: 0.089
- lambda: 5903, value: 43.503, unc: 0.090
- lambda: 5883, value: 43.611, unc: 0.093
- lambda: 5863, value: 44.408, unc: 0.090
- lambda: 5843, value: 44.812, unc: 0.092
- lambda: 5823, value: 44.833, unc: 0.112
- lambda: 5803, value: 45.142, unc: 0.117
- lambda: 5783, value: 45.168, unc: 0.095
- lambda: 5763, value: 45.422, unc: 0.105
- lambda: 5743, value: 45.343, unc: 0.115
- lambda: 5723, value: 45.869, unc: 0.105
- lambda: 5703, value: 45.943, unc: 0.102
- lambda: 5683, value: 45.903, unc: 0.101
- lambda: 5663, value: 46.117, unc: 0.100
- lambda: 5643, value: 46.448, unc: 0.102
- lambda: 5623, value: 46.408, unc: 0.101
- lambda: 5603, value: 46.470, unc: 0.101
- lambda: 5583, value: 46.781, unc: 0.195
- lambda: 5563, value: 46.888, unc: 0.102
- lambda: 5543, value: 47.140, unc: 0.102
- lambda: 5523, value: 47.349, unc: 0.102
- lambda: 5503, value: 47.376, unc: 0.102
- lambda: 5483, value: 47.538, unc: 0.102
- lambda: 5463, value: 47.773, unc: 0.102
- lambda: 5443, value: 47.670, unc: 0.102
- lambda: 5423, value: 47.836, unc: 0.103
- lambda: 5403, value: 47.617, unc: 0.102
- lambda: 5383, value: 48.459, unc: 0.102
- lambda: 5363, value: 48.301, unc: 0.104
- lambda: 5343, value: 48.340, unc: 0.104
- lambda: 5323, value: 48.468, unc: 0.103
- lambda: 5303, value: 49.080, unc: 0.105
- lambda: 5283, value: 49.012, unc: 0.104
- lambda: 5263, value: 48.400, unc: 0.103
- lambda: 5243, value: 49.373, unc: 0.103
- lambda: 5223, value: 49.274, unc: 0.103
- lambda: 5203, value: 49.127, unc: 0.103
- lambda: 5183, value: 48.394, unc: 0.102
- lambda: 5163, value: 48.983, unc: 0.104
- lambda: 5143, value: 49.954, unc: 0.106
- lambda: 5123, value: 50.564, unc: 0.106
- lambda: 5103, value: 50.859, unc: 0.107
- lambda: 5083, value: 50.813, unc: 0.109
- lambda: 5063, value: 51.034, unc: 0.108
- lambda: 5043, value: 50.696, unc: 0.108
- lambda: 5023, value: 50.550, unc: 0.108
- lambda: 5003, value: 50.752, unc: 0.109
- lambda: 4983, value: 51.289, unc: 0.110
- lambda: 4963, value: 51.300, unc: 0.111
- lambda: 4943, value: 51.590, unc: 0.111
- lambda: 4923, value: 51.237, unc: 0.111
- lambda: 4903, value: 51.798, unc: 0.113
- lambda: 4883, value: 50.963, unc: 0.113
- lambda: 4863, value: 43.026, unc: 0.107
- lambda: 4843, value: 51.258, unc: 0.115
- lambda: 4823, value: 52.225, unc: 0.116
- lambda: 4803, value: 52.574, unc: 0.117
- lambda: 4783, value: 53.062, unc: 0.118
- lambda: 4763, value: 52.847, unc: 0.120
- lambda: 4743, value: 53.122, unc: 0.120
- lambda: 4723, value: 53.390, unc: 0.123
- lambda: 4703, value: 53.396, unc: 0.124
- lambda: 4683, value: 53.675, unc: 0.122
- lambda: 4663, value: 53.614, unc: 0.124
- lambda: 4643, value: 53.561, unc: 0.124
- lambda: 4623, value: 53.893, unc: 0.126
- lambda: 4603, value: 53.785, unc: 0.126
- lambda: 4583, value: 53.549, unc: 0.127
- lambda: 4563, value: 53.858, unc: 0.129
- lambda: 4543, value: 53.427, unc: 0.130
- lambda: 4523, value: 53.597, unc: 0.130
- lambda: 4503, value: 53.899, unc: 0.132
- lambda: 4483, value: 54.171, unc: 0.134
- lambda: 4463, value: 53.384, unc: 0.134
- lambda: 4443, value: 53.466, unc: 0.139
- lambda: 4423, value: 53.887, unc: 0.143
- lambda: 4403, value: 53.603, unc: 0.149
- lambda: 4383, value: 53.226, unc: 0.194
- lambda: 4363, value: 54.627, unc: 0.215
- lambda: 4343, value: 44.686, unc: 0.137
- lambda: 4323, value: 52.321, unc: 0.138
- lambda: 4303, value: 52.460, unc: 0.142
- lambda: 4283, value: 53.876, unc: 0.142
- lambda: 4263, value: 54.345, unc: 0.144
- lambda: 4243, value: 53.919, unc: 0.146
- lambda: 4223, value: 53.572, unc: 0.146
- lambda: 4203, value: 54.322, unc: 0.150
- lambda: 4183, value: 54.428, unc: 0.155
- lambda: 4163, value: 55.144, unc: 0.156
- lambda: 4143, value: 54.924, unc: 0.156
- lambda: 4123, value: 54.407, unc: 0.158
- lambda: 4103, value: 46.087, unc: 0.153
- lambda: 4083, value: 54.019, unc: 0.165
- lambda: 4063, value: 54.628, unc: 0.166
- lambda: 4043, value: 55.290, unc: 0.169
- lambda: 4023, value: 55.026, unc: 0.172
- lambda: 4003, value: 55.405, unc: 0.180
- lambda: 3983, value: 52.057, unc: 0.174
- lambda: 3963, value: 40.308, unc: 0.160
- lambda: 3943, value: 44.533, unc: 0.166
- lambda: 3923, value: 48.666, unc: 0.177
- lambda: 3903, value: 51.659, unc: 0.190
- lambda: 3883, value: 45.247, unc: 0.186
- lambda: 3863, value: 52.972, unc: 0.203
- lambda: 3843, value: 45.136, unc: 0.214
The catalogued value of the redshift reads 0.000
